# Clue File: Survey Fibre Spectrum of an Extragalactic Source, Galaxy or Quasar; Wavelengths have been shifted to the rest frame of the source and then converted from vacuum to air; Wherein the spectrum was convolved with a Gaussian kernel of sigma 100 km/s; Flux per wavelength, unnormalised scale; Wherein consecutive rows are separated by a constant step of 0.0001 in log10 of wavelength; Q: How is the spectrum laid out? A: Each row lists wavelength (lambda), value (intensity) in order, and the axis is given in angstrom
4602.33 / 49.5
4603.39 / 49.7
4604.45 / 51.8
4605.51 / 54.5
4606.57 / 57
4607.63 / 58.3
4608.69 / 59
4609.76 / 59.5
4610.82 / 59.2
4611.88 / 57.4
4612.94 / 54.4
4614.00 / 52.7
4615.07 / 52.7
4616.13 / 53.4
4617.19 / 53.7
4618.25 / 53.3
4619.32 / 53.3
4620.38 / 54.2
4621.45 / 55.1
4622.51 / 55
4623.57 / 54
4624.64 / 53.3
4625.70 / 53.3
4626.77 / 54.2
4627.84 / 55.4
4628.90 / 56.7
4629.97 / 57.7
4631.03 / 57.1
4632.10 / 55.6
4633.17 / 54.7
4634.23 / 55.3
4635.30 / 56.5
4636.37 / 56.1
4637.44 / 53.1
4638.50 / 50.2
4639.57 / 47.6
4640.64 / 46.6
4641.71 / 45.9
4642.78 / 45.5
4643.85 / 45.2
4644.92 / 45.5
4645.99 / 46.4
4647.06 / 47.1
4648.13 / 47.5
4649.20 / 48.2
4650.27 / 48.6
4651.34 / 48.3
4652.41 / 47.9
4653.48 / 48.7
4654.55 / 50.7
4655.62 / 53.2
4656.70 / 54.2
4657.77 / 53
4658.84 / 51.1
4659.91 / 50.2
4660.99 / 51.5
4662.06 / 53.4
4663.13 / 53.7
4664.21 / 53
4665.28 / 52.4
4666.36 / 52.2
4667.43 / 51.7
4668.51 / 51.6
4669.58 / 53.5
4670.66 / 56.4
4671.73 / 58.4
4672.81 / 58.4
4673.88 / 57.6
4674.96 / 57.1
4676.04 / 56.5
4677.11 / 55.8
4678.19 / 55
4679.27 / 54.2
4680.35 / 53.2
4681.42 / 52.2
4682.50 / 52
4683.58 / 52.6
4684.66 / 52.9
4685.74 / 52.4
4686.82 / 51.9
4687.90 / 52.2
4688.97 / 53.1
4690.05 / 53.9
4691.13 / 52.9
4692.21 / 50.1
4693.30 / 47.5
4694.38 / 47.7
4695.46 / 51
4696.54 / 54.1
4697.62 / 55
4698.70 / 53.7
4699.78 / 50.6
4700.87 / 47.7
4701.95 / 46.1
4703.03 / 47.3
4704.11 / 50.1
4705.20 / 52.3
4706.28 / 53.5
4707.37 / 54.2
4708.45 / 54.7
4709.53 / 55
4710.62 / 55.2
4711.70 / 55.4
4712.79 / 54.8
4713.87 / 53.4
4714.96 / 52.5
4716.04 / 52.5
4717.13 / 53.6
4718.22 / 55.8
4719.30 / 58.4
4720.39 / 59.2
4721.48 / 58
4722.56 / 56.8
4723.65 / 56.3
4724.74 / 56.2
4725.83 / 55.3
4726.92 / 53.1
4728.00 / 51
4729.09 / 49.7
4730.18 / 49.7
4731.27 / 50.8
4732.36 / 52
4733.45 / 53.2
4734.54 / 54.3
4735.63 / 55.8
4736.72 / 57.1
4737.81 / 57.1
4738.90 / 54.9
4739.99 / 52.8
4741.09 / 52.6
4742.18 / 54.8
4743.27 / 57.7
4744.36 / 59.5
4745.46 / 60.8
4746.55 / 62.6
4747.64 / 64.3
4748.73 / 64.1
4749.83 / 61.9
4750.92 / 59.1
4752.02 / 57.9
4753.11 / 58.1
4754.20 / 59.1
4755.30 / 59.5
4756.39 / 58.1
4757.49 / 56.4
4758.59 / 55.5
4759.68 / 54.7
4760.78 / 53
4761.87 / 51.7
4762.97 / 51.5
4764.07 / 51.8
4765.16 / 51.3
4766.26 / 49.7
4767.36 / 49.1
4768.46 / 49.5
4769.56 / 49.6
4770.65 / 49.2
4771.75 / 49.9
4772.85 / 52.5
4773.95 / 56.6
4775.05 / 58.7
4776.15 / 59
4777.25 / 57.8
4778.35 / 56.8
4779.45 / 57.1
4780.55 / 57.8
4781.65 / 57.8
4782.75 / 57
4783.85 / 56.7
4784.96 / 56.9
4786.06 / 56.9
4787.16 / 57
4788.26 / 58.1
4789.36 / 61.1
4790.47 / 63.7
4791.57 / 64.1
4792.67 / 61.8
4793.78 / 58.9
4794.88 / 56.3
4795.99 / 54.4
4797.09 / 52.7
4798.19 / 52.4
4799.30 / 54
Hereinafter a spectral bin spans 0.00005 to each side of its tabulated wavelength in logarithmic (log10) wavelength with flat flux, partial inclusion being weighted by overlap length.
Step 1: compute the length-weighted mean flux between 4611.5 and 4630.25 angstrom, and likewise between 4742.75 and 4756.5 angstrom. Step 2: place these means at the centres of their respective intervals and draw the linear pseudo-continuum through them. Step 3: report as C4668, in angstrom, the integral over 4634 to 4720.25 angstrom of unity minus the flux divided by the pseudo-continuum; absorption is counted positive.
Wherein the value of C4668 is 7.3 angstrom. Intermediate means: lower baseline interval 54.4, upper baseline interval 60.3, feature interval 52.1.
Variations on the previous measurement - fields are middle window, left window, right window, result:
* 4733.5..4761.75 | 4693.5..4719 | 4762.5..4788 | -2.04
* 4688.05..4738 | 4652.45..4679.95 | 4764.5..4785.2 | 0.69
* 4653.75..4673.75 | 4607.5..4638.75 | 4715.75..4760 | 0.83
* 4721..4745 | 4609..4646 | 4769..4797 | 0.55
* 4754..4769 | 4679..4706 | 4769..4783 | 0.32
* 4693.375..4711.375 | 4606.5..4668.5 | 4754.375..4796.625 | 0.78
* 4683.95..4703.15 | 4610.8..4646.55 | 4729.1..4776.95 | 1.02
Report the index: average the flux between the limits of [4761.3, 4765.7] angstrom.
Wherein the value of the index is 51.7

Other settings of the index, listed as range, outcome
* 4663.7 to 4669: 52.2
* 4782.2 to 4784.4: 56.9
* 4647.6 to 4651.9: 48.2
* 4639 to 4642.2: 46.7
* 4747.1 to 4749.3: 64.1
